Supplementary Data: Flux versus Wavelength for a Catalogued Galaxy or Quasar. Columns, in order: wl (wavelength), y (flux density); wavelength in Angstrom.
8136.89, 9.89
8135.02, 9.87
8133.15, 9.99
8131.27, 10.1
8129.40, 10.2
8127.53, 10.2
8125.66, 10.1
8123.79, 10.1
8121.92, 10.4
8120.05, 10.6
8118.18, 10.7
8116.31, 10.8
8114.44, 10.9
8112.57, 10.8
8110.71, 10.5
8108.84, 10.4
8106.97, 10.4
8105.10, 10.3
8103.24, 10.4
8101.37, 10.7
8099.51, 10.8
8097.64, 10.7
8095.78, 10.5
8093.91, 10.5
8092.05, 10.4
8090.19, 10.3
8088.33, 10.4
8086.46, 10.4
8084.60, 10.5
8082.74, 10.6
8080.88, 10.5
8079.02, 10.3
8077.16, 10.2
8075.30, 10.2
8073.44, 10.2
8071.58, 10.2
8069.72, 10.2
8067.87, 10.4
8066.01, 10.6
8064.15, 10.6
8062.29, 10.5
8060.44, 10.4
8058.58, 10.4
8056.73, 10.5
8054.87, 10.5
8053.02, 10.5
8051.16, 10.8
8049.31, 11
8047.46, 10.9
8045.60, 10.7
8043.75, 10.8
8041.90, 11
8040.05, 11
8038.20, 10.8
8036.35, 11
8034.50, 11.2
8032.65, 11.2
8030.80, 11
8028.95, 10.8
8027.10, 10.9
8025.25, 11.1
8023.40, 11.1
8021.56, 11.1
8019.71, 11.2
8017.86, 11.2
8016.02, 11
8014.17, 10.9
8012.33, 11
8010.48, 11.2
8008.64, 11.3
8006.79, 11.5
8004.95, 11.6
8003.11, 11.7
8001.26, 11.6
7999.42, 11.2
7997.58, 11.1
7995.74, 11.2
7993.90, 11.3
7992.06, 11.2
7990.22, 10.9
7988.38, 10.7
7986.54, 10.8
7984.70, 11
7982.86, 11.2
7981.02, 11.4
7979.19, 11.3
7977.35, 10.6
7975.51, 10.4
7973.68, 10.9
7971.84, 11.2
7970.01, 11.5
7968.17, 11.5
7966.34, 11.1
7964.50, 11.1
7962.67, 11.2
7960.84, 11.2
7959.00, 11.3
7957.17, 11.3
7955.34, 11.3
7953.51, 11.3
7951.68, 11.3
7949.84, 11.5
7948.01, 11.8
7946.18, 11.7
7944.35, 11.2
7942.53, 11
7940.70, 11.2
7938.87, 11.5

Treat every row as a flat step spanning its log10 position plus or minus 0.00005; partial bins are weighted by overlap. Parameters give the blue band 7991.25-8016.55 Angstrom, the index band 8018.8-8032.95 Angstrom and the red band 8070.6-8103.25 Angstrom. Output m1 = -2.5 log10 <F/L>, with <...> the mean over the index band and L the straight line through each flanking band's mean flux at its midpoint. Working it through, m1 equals 0.00 mag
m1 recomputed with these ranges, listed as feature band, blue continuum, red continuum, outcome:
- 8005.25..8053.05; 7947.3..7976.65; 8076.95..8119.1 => -0.01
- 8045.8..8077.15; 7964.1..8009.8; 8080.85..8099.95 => 0.02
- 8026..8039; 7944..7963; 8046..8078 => -0.03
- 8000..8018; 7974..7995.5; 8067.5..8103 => -0.04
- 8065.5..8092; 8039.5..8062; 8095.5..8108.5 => 0.03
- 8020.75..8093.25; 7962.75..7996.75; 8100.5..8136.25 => 0.00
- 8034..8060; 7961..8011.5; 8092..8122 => 0.01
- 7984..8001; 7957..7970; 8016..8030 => 0.01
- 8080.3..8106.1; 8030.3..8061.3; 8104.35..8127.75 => 0.01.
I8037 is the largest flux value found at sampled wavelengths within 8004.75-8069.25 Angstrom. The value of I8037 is 11.6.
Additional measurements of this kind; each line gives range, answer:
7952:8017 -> 11.7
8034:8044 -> 11.2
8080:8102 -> 10.8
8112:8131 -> 10.9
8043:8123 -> 11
